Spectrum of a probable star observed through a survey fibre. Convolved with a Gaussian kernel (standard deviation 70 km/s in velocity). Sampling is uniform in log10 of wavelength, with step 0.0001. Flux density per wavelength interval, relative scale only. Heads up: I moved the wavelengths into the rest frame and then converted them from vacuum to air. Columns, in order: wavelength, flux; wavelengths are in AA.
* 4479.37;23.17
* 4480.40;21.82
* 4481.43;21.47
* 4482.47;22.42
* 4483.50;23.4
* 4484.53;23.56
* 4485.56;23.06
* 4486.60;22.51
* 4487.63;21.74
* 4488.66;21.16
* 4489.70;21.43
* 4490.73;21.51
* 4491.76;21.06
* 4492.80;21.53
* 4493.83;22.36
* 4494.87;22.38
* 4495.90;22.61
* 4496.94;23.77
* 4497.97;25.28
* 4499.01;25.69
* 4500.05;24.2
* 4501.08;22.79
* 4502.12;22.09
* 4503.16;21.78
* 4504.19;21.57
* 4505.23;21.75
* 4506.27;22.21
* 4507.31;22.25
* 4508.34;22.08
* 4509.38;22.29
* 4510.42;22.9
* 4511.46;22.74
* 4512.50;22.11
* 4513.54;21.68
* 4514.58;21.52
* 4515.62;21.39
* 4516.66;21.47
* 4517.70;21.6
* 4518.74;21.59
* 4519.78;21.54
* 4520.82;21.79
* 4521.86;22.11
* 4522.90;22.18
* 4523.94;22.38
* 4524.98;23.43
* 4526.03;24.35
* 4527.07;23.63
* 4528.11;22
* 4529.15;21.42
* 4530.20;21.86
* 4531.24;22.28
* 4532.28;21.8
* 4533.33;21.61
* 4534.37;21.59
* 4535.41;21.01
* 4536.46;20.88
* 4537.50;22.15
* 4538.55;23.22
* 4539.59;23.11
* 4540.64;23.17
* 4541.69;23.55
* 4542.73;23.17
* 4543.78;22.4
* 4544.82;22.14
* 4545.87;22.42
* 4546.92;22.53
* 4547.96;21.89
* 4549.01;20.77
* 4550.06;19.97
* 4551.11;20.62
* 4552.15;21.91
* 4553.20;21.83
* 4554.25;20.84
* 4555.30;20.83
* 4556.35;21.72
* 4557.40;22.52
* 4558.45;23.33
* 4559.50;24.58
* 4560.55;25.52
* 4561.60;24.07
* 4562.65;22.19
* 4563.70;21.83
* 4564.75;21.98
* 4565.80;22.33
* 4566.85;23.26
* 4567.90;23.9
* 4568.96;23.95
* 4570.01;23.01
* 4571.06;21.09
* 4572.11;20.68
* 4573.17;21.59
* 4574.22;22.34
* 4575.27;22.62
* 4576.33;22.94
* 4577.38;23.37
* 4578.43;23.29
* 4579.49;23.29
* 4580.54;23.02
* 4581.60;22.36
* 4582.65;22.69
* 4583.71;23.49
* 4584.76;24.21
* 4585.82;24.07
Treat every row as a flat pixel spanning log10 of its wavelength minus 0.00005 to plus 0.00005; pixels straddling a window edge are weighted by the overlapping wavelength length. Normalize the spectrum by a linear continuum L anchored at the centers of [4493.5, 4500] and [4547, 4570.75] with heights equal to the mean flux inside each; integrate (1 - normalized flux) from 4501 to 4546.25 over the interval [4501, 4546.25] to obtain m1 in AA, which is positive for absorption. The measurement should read 1.9 AA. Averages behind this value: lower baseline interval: 23.7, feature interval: 22.2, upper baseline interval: 22.4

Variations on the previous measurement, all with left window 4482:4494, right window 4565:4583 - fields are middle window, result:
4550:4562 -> 0.1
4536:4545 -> -0.1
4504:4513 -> 0.0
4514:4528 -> 0.1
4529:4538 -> 0.3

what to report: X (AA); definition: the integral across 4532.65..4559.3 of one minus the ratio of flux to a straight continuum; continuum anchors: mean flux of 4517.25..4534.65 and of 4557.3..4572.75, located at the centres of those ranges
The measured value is 0.7 AA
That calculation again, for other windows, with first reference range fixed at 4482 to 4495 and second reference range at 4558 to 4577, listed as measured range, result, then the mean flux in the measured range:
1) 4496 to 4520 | -0.1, 22.5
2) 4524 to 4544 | 0.1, 22.4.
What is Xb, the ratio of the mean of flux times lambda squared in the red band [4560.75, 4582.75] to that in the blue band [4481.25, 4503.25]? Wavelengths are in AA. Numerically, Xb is 1.04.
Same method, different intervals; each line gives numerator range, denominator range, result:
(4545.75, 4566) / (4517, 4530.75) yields 1.01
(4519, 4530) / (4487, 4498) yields 1.03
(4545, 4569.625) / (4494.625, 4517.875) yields 1.02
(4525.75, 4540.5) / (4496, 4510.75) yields 0.98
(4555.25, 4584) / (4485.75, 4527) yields 1.05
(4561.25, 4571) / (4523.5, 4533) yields 1.03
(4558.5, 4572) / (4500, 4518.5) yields 1.07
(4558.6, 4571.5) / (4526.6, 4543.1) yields 1.05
